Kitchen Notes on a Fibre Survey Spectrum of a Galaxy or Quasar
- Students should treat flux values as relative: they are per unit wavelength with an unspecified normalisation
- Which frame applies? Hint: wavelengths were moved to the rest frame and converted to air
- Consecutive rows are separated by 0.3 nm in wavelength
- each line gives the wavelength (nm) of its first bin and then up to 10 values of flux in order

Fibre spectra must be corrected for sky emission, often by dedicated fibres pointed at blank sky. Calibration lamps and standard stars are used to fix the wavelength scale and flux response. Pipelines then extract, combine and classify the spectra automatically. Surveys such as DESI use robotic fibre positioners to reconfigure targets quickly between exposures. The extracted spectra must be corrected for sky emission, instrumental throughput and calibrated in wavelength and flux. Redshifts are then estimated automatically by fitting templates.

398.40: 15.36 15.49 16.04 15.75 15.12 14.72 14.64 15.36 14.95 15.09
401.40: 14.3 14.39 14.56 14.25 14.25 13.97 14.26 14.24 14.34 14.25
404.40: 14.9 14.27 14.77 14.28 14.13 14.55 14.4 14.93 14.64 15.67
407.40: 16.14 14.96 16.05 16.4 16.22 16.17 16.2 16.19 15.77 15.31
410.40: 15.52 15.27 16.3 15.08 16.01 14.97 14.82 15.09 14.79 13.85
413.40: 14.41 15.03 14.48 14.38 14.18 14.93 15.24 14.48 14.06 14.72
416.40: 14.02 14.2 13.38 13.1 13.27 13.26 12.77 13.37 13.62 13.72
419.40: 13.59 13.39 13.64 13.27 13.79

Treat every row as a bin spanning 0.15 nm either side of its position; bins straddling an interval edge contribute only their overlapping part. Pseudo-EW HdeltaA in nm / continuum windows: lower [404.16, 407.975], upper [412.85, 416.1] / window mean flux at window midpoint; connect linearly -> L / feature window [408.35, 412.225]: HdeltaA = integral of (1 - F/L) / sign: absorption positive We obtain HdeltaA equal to -0.28 nm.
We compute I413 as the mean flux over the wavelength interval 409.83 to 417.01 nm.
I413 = 14.8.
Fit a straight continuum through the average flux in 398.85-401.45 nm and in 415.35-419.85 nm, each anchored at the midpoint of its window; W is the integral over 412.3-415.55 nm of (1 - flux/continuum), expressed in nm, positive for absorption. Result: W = -0.153 nm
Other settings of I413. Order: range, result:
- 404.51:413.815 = 15.2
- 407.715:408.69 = 16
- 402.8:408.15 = 14.7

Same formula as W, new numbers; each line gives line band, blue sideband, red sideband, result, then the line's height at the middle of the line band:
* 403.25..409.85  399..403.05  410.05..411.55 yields 0.03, 15.2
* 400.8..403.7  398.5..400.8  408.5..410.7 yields 0.19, 15.4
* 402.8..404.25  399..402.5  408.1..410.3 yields 0.10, 15.3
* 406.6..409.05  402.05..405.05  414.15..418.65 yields -0.27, 14.2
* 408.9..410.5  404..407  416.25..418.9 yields -0.19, 14.2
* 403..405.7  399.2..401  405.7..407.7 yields 0.12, 15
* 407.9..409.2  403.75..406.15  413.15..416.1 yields -0.16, 14.5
